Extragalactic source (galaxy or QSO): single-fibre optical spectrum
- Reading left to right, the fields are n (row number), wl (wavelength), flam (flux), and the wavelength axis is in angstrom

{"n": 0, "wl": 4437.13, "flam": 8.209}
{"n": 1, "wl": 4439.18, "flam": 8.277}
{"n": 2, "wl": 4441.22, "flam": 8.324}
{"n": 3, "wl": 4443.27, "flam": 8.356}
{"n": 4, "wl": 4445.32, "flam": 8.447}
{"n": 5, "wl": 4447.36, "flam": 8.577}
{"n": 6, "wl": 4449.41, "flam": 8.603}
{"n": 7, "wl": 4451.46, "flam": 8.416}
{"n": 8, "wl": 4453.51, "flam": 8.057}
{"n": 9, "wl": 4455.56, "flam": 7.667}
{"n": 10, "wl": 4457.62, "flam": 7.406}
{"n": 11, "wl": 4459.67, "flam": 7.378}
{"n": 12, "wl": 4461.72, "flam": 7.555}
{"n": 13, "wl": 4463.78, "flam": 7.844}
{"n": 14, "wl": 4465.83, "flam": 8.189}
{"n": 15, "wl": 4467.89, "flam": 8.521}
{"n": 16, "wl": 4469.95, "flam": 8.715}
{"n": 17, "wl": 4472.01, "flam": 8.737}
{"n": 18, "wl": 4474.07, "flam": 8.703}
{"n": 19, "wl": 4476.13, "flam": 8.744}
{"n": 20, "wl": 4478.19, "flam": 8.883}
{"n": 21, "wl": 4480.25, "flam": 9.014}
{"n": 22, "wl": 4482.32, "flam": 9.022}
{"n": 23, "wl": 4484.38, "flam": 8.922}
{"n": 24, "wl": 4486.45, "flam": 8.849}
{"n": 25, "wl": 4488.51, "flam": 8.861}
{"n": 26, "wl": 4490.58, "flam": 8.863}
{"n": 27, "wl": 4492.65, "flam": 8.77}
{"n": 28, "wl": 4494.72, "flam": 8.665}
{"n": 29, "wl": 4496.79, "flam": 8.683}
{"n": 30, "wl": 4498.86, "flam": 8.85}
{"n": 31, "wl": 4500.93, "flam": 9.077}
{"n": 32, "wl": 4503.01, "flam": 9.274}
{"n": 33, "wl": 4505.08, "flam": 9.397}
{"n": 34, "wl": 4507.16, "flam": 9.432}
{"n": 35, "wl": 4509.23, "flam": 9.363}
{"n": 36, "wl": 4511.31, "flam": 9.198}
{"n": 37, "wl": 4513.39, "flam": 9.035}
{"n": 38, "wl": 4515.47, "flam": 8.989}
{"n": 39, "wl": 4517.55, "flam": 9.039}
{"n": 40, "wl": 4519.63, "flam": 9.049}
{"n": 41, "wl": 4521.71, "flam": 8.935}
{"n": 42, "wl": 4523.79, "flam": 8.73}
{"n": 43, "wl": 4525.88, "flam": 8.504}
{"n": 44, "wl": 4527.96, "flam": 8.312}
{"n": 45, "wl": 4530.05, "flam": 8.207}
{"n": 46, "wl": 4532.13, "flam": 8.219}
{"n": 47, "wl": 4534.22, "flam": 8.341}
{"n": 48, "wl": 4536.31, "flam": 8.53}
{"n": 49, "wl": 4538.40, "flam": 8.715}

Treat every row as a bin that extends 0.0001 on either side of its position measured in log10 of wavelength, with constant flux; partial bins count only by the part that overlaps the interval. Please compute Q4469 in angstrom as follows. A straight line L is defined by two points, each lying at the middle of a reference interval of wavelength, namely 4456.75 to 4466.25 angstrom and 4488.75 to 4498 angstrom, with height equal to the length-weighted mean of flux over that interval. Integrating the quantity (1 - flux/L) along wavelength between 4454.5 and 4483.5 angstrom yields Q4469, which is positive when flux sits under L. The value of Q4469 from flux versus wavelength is -1.4 angstrom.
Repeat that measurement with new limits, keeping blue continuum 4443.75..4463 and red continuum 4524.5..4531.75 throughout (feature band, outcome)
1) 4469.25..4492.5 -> -2.0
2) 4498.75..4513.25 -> -1.7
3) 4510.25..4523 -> -1.1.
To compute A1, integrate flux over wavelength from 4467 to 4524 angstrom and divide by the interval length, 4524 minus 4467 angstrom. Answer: 8.94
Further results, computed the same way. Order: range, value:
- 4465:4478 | 8.62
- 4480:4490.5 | 8.92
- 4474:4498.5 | 8.84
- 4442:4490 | 8.42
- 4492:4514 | 9.07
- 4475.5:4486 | 8.92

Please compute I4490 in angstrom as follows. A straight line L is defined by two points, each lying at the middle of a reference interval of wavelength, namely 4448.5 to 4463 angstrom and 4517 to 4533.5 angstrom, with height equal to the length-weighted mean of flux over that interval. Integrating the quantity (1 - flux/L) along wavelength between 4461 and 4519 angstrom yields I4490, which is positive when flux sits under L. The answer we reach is -4.27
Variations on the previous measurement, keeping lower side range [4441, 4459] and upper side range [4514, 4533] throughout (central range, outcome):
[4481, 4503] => -1.1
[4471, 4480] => -0.5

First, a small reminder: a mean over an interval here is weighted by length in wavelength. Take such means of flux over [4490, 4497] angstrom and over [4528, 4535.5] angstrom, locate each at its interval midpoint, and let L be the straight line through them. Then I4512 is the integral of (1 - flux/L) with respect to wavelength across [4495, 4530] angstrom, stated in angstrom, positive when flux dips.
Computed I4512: -1.9 angstrom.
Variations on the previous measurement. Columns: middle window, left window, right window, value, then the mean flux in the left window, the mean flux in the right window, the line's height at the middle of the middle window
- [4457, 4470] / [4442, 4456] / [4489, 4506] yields 0.9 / 8.33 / 8.94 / 8.51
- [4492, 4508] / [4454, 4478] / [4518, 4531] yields -1.1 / 8.16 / 8.64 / 8.44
